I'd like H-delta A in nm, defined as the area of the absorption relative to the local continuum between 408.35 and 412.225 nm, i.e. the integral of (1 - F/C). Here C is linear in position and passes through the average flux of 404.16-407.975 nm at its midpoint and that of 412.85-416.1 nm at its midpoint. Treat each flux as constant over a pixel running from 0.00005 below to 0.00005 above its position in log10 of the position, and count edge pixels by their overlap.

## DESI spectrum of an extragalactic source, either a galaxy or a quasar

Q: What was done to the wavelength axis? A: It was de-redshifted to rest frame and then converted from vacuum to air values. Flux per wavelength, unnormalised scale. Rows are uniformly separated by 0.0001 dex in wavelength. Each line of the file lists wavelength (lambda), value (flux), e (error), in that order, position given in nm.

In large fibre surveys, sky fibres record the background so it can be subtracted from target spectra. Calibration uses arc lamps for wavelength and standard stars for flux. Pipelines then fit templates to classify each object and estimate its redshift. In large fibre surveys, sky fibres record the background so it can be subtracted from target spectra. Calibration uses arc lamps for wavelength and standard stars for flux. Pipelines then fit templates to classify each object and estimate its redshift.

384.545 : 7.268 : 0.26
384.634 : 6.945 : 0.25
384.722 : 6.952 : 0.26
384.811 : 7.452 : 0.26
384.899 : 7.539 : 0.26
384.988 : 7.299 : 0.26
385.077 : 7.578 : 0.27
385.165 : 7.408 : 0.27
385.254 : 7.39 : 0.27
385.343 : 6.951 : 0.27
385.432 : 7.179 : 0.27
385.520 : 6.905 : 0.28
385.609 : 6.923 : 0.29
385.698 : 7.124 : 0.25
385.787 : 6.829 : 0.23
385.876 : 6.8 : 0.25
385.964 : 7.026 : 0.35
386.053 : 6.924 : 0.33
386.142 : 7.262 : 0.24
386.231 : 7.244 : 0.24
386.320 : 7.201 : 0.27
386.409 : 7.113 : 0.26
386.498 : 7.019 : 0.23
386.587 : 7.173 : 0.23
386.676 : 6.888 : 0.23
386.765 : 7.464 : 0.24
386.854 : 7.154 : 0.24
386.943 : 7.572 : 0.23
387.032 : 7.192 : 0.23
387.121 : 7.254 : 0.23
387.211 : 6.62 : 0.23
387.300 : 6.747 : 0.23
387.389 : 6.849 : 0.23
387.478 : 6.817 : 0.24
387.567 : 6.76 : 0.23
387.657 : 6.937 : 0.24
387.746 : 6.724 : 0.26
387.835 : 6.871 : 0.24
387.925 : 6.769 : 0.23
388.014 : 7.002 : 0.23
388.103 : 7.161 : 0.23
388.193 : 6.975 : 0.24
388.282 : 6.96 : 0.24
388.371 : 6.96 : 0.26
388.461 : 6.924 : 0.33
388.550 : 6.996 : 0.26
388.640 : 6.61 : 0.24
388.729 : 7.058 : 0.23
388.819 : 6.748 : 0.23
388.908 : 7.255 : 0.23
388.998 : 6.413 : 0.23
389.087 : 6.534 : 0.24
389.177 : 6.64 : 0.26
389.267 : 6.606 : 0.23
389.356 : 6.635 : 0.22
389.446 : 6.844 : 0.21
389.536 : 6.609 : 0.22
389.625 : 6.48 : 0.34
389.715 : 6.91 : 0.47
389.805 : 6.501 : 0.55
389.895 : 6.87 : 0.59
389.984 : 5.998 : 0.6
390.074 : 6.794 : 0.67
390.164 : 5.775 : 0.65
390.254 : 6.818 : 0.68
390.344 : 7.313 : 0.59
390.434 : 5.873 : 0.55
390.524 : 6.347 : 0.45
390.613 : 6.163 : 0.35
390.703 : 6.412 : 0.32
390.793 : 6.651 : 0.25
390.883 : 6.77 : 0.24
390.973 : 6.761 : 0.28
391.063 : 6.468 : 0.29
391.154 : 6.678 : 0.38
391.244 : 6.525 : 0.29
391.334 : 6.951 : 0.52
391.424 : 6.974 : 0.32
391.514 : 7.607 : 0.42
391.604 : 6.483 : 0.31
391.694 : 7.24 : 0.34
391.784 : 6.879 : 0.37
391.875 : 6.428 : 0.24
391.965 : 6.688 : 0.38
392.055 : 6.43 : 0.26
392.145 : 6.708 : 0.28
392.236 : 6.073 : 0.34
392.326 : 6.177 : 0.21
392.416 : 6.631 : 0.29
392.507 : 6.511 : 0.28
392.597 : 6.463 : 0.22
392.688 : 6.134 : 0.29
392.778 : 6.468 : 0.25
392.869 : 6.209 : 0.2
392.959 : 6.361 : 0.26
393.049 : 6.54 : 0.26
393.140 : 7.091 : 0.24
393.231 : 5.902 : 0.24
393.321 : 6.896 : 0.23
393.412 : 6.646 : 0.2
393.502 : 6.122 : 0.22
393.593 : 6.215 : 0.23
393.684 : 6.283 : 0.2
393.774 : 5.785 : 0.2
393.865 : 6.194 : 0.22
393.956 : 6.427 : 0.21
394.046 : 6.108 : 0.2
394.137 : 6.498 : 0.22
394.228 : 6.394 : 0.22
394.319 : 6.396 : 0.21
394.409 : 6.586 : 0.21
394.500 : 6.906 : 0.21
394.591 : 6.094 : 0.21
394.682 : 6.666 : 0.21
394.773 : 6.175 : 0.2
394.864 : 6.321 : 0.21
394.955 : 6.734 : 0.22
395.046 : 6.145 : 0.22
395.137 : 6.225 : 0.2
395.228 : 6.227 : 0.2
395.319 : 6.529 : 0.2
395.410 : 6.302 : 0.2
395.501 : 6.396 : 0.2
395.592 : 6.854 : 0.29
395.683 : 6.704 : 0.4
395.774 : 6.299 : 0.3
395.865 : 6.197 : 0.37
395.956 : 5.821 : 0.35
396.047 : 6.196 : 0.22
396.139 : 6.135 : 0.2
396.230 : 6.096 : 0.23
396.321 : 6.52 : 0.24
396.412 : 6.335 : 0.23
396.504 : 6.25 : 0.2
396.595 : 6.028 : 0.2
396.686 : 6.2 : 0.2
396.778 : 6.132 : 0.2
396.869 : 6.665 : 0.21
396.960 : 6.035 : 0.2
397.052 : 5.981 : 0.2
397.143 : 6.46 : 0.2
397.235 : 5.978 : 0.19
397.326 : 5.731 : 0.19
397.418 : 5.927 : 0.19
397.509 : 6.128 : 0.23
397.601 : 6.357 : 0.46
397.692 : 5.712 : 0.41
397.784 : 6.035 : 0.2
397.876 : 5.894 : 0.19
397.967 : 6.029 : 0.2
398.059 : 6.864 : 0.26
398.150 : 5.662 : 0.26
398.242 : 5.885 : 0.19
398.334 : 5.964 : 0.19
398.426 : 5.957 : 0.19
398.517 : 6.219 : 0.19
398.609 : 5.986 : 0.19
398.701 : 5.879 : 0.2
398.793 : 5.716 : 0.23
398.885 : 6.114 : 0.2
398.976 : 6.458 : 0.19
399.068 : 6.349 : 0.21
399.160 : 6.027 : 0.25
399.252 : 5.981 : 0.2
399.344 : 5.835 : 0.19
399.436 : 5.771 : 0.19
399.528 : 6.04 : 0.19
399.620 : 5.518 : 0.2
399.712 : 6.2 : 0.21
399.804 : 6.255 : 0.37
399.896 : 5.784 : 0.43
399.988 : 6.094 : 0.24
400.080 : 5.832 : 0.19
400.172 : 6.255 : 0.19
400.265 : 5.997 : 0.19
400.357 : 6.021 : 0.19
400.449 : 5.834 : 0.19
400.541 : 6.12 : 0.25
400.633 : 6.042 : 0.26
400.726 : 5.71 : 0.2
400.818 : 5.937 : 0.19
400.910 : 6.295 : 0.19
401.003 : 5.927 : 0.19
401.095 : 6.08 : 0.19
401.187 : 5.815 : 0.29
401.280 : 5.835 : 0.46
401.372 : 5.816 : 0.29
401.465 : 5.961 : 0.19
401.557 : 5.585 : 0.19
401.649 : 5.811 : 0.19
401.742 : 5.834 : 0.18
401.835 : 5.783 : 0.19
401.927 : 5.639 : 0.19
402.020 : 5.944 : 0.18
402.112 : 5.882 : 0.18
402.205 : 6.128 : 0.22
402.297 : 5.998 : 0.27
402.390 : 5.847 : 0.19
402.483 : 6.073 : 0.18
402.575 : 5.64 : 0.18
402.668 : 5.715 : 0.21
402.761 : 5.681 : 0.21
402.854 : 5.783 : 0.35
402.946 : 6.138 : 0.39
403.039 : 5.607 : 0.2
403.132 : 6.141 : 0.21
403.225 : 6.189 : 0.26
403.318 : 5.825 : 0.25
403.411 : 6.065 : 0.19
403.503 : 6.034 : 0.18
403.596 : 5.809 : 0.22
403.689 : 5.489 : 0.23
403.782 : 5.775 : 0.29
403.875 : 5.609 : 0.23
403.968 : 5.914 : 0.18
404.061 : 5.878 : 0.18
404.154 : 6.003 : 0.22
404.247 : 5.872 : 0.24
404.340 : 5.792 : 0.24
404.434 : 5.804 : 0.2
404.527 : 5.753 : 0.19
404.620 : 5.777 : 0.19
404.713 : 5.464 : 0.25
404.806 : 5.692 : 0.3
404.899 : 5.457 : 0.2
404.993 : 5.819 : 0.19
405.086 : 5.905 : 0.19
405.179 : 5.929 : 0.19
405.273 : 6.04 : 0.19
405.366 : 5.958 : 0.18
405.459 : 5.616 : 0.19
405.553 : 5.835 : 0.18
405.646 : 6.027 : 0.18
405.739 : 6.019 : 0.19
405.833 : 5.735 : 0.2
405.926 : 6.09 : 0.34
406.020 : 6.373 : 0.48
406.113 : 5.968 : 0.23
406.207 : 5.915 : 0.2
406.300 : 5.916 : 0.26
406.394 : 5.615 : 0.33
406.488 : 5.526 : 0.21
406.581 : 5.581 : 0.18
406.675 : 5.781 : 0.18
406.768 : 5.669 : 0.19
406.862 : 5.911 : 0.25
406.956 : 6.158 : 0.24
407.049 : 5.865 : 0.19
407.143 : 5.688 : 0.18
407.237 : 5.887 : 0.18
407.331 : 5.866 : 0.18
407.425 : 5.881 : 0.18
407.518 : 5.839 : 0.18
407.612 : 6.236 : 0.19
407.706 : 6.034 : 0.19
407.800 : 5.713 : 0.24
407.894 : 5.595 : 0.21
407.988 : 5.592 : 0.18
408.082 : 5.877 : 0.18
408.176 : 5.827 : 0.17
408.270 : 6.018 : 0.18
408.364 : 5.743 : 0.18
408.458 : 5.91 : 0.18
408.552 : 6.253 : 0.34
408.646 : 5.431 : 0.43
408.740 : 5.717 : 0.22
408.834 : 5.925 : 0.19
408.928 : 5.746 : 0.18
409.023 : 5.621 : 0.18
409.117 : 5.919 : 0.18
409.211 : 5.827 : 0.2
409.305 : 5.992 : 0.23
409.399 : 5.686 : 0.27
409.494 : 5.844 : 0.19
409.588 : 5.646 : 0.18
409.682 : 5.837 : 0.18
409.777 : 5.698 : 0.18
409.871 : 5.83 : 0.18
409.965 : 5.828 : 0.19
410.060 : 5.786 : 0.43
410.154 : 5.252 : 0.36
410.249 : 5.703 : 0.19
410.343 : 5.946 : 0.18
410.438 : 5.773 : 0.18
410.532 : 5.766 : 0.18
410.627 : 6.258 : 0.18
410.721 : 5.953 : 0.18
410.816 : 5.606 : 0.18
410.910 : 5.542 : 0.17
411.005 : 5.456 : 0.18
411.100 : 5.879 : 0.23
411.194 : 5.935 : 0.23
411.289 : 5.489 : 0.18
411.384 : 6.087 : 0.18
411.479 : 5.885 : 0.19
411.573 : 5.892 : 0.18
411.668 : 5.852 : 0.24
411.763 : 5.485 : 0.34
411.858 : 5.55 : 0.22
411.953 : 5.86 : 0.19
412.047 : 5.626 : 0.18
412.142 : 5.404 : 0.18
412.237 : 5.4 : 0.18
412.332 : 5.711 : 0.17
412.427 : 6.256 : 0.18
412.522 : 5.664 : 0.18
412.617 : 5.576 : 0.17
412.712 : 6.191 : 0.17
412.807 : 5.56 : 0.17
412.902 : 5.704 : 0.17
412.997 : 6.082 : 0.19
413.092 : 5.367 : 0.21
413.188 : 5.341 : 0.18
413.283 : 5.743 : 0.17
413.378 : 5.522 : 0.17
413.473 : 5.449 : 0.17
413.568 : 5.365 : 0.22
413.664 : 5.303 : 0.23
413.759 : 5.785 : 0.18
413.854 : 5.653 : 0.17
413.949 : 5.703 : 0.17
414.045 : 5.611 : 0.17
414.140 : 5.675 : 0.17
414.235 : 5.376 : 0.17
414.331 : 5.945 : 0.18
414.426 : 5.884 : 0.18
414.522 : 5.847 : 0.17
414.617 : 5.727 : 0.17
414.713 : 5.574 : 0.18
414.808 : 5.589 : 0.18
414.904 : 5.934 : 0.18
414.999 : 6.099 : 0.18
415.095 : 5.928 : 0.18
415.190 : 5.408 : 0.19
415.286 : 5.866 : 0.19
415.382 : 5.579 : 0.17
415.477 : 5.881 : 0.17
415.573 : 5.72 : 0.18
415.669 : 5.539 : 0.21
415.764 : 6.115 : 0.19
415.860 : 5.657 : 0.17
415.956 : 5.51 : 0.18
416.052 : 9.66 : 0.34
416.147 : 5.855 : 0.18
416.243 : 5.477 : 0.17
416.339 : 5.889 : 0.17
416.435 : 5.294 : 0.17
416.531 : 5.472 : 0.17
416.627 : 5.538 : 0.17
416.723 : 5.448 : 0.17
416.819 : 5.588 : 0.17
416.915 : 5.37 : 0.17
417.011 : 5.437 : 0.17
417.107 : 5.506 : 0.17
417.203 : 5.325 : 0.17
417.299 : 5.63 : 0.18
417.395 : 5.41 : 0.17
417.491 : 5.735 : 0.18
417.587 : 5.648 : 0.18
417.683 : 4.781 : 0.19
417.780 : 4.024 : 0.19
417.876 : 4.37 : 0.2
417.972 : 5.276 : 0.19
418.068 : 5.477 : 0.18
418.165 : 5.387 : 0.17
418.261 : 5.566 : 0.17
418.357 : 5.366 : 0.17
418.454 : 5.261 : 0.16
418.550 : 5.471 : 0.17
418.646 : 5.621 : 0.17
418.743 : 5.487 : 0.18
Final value 0.037 nm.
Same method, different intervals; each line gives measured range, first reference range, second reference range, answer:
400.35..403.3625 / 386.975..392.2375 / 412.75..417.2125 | 0.17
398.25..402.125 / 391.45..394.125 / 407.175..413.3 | 0.14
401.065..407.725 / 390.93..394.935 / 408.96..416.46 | 0.24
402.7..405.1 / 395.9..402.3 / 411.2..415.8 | 0.04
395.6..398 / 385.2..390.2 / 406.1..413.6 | 0.10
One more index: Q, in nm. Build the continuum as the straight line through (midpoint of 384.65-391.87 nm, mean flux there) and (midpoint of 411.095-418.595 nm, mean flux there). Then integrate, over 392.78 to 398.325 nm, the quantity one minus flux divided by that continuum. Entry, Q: 0.23 nm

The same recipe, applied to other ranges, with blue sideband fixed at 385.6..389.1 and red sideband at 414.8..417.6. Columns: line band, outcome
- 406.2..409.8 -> 0.177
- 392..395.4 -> 0.165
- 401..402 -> 0.088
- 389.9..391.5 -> 0.061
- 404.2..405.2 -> 0.081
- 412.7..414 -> 0.062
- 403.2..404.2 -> 0.068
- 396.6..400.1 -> 0.254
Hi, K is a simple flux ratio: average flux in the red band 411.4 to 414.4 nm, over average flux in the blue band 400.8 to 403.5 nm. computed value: 1.0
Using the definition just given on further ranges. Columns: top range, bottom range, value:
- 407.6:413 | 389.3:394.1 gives 0.89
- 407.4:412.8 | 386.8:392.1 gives 0.86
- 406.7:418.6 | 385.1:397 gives 0.86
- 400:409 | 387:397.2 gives 0.90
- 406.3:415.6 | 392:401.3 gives 0.93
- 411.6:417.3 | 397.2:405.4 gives 0.97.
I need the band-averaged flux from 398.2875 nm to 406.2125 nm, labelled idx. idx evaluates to 5.91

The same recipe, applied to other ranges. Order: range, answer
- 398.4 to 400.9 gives 6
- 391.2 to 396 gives 6.47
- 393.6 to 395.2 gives 6.34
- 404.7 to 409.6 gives 5.84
